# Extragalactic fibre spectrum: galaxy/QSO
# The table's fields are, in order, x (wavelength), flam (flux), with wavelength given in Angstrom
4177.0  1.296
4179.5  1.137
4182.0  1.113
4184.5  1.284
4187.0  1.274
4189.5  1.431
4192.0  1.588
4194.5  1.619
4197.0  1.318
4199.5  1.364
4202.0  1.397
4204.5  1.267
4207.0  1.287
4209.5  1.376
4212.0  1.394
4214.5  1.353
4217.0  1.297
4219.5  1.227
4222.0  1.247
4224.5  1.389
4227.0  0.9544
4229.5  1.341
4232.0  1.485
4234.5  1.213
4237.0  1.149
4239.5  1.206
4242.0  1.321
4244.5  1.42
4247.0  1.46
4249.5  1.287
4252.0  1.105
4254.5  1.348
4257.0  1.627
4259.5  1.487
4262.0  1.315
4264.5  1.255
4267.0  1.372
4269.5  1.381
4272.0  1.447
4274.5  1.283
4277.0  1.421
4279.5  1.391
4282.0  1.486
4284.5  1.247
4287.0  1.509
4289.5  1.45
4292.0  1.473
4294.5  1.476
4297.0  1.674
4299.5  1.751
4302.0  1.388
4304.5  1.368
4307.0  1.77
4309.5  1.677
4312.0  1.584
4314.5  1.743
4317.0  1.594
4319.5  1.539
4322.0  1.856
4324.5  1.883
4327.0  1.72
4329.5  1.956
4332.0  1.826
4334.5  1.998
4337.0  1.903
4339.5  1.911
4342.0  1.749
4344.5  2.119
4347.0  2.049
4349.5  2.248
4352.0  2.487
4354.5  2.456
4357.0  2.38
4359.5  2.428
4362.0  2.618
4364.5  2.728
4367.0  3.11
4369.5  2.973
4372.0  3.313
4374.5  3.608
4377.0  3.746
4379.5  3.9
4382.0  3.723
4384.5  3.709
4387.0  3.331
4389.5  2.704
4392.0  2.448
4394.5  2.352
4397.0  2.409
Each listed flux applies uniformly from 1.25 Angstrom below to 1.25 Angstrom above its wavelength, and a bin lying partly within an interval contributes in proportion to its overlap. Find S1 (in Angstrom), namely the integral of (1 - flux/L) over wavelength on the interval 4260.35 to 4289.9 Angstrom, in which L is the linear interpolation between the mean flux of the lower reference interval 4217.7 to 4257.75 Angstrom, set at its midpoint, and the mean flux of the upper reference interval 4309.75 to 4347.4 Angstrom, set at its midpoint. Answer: 2.6 Angstrom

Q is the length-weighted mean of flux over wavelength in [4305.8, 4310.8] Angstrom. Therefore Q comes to 1.72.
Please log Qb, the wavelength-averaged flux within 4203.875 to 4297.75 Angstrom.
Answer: 1.35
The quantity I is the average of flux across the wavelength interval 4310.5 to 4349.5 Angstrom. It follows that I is 1.84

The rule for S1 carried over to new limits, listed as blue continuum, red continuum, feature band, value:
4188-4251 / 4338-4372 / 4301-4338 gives 7.38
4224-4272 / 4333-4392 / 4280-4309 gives 5.92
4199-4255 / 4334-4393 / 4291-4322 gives 7.85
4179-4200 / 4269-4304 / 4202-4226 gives 1.11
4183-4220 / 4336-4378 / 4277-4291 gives 4.11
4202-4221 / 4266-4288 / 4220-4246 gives 1.36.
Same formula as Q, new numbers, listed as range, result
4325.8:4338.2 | 1.88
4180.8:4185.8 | 1.2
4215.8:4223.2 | 1.26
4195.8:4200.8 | 1.34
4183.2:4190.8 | 1.33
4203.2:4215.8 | 1.34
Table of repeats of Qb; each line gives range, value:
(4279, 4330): 1.59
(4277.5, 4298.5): 1.47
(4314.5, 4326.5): 1.72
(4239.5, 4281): 1.37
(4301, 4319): 1.59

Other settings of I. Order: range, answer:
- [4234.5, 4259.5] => 1.33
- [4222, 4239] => 1.25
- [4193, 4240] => 1.31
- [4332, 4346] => 1.93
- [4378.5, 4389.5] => 3.55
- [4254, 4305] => 1.44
